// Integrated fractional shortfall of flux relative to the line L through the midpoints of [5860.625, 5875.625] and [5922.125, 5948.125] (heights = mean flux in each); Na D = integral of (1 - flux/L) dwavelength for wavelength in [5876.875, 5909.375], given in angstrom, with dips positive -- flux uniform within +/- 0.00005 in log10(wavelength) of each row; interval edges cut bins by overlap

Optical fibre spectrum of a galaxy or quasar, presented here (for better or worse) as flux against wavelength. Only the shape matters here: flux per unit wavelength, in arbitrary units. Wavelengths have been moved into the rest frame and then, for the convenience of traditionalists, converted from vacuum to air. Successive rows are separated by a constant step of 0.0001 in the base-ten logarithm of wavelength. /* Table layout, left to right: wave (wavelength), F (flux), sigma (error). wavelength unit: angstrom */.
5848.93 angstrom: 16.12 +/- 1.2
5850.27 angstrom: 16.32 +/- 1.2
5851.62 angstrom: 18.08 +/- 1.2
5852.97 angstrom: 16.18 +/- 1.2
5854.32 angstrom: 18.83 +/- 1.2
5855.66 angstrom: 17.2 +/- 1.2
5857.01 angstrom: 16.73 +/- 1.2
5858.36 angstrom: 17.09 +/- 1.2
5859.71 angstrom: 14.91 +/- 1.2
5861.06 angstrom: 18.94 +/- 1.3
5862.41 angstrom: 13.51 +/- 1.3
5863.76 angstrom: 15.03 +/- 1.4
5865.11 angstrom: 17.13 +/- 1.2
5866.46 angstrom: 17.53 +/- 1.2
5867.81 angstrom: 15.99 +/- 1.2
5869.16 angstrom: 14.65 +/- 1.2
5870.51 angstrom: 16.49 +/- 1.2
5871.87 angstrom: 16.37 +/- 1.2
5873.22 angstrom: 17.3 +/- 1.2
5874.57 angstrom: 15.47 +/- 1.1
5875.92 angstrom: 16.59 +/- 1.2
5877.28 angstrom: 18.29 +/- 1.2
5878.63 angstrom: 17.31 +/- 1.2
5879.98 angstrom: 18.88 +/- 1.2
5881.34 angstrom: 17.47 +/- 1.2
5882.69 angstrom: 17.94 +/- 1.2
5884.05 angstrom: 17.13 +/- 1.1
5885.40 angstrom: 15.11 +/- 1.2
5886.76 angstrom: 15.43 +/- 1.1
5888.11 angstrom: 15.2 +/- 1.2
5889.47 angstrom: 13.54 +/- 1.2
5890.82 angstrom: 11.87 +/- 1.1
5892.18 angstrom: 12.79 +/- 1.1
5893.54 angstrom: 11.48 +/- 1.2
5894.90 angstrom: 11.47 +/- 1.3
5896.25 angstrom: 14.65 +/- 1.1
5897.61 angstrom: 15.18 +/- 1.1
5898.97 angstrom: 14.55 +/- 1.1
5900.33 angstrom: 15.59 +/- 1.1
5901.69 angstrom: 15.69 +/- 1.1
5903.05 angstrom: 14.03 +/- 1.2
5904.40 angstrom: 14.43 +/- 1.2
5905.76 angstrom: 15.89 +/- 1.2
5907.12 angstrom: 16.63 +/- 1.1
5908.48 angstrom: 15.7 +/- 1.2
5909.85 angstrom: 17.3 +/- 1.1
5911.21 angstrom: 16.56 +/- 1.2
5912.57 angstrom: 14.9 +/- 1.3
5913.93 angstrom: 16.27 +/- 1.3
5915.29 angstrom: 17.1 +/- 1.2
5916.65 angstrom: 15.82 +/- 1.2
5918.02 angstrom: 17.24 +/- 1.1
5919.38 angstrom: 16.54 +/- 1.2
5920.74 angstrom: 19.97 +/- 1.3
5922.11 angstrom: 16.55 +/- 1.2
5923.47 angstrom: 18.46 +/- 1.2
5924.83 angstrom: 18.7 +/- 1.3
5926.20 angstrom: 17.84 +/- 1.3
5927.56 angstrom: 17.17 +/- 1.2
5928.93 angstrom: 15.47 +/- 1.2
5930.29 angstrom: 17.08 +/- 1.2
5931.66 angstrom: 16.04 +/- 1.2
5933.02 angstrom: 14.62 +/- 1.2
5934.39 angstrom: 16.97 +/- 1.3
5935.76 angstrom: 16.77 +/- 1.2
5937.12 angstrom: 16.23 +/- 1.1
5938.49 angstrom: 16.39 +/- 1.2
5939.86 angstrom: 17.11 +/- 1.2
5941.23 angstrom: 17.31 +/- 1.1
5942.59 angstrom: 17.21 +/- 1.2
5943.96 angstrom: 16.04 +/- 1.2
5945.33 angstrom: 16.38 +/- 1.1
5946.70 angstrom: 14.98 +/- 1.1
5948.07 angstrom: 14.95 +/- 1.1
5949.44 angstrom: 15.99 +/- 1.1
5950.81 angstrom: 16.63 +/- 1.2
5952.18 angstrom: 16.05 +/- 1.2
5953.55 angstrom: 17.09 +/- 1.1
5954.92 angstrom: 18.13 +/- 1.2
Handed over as 2.2 angstrom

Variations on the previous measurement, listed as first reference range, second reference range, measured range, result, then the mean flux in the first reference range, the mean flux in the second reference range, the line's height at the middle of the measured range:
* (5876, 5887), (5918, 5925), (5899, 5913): 1.6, 17.2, 17.9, 17.7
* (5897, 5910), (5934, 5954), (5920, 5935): -1.1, 15.4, 16.4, 16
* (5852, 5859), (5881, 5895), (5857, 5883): -1.1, 17.2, 14.5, 16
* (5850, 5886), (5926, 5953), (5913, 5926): -0.7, 16.8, 16.3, 16.5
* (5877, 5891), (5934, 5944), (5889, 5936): 2.3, 16.3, 16.8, 16.6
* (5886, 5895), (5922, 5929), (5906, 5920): -0.3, 13.2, 17.6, 16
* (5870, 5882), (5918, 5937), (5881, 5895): 2.1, 17.1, 17.1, 17.1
